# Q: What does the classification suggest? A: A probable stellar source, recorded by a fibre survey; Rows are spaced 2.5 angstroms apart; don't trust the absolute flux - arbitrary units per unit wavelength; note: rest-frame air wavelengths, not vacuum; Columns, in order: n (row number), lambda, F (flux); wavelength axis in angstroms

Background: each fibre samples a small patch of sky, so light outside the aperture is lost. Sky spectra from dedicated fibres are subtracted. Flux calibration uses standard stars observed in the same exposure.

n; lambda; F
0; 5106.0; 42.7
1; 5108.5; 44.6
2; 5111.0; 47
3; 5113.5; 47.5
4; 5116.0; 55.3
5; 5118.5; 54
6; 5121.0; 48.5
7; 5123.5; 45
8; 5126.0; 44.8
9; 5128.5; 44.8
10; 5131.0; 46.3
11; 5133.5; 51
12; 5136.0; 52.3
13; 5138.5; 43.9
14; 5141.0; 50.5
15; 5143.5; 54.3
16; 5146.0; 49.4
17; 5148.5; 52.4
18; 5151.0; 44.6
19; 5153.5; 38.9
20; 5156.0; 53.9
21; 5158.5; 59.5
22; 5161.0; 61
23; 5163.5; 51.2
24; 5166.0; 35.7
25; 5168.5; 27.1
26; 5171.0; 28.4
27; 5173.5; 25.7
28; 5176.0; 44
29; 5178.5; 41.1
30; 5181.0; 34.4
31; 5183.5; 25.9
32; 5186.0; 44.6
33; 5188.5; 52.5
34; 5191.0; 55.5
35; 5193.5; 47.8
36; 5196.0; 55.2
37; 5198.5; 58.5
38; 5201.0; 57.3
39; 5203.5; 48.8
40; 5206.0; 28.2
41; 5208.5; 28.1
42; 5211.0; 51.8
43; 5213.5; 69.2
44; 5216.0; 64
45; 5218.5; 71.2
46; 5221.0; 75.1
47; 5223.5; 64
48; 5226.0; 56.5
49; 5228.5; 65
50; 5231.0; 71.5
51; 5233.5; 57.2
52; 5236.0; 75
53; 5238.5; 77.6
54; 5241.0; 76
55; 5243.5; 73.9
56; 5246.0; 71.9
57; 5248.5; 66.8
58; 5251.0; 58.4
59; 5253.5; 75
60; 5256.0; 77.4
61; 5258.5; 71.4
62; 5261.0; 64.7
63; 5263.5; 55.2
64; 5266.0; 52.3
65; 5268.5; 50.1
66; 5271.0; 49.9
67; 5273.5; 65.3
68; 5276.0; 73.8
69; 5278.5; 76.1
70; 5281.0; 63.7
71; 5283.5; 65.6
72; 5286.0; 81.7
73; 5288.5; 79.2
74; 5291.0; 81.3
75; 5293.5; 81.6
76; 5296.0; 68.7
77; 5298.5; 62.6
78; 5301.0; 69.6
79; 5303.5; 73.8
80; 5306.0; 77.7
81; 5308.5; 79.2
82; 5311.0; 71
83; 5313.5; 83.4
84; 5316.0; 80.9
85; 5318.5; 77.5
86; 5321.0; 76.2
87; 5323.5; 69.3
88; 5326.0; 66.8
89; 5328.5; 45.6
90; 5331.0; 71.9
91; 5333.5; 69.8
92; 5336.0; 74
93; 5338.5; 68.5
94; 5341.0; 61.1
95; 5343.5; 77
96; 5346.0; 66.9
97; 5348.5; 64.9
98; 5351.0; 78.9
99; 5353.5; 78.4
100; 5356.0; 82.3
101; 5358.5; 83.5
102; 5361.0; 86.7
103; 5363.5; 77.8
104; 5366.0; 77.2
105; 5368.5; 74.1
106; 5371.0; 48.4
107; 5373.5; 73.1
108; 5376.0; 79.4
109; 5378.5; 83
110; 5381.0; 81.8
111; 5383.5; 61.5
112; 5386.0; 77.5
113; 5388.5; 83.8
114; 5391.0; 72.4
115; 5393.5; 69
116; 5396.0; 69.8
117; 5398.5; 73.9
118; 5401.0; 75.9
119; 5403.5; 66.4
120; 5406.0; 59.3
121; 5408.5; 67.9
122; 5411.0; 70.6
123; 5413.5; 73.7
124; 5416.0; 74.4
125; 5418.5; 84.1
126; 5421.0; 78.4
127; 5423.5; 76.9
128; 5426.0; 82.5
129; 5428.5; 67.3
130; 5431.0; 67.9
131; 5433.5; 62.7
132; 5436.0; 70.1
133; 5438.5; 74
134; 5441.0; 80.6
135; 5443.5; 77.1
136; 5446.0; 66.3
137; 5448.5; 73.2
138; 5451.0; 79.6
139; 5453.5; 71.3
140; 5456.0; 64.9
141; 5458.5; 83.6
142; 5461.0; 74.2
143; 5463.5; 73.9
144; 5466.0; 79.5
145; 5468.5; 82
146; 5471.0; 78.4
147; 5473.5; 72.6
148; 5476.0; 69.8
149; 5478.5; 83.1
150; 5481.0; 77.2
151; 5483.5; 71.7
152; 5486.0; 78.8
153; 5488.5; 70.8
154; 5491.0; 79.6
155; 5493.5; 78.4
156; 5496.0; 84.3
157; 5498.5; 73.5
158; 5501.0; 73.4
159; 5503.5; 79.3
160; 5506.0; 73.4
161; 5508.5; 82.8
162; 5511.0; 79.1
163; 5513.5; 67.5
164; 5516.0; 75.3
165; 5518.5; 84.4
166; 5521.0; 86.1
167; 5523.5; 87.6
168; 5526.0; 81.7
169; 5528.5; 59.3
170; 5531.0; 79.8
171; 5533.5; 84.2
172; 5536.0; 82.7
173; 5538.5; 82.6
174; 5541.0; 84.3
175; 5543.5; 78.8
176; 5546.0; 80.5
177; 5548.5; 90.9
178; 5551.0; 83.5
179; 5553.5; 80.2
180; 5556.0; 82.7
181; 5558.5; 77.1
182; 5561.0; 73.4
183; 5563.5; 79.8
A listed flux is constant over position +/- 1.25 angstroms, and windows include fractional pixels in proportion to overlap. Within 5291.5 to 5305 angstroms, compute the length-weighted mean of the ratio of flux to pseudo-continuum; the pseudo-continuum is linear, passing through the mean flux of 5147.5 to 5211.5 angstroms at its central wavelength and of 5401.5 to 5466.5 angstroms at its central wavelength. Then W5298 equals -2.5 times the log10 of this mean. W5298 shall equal -0.24 mag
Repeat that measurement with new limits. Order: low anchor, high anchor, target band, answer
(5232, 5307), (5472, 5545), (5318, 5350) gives 0.05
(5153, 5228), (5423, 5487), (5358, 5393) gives -0.13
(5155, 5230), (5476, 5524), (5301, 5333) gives -0.19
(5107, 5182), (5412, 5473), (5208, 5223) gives -0.17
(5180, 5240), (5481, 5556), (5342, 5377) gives -0.12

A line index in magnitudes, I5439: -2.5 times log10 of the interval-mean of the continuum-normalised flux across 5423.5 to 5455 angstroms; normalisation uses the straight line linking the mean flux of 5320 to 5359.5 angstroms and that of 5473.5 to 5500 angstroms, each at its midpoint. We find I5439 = 0.03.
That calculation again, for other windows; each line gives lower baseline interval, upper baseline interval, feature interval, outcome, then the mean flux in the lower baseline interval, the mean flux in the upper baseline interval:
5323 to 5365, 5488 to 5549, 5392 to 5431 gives 0.034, 72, 79.2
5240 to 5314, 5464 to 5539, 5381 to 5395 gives 0.003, 69.8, 77.9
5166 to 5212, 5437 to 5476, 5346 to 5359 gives -0.221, 41.7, 75.2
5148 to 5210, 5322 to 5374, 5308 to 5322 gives -0.183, 43.9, 71.2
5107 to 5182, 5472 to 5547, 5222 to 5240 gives -0.242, 45.9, 78.1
